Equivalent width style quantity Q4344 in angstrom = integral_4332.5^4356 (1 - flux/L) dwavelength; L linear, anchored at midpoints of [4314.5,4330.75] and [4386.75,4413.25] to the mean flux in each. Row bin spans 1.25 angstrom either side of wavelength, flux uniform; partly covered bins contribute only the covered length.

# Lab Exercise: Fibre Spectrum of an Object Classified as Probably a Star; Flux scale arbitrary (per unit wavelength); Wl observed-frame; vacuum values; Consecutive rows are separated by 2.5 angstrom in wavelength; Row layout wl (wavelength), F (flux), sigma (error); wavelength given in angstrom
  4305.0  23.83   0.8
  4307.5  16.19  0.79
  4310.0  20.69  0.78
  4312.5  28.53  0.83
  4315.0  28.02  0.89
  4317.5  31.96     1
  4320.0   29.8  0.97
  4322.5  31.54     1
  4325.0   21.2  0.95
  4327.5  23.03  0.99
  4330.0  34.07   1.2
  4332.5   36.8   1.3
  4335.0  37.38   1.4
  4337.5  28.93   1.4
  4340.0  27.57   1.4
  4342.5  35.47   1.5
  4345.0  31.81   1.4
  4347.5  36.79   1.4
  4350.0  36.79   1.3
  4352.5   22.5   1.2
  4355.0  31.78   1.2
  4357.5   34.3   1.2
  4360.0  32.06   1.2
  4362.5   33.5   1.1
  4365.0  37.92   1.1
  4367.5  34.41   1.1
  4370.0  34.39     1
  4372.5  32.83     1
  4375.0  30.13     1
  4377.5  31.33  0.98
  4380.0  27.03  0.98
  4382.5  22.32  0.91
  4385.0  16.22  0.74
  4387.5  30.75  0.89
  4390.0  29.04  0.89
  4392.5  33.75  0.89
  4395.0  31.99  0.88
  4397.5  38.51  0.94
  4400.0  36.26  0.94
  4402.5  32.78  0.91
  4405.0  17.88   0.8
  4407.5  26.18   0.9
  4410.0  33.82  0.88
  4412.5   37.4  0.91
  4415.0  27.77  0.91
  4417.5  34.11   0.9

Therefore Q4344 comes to -2.50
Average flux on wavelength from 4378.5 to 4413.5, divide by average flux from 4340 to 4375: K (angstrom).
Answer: 0.89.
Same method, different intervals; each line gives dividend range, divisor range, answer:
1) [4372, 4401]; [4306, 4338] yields 1.06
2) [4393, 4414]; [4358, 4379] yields 0.96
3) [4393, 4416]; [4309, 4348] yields 1.04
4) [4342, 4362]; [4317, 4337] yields 1.07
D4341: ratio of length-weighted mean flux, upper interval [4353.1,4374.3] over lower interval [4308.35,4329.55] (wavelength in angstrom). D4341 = 1.2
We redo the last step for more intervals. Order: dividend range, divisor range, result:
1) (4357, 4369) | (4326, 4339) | 1.08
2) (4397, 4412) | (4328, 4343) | 0.94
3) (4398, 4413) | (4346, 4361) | 0.95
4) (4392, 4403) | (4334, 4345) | 1.08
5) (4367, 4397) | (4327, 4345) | 0.92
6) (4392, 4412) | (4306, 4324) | 1.19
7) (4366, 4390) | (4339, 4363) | 0.90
